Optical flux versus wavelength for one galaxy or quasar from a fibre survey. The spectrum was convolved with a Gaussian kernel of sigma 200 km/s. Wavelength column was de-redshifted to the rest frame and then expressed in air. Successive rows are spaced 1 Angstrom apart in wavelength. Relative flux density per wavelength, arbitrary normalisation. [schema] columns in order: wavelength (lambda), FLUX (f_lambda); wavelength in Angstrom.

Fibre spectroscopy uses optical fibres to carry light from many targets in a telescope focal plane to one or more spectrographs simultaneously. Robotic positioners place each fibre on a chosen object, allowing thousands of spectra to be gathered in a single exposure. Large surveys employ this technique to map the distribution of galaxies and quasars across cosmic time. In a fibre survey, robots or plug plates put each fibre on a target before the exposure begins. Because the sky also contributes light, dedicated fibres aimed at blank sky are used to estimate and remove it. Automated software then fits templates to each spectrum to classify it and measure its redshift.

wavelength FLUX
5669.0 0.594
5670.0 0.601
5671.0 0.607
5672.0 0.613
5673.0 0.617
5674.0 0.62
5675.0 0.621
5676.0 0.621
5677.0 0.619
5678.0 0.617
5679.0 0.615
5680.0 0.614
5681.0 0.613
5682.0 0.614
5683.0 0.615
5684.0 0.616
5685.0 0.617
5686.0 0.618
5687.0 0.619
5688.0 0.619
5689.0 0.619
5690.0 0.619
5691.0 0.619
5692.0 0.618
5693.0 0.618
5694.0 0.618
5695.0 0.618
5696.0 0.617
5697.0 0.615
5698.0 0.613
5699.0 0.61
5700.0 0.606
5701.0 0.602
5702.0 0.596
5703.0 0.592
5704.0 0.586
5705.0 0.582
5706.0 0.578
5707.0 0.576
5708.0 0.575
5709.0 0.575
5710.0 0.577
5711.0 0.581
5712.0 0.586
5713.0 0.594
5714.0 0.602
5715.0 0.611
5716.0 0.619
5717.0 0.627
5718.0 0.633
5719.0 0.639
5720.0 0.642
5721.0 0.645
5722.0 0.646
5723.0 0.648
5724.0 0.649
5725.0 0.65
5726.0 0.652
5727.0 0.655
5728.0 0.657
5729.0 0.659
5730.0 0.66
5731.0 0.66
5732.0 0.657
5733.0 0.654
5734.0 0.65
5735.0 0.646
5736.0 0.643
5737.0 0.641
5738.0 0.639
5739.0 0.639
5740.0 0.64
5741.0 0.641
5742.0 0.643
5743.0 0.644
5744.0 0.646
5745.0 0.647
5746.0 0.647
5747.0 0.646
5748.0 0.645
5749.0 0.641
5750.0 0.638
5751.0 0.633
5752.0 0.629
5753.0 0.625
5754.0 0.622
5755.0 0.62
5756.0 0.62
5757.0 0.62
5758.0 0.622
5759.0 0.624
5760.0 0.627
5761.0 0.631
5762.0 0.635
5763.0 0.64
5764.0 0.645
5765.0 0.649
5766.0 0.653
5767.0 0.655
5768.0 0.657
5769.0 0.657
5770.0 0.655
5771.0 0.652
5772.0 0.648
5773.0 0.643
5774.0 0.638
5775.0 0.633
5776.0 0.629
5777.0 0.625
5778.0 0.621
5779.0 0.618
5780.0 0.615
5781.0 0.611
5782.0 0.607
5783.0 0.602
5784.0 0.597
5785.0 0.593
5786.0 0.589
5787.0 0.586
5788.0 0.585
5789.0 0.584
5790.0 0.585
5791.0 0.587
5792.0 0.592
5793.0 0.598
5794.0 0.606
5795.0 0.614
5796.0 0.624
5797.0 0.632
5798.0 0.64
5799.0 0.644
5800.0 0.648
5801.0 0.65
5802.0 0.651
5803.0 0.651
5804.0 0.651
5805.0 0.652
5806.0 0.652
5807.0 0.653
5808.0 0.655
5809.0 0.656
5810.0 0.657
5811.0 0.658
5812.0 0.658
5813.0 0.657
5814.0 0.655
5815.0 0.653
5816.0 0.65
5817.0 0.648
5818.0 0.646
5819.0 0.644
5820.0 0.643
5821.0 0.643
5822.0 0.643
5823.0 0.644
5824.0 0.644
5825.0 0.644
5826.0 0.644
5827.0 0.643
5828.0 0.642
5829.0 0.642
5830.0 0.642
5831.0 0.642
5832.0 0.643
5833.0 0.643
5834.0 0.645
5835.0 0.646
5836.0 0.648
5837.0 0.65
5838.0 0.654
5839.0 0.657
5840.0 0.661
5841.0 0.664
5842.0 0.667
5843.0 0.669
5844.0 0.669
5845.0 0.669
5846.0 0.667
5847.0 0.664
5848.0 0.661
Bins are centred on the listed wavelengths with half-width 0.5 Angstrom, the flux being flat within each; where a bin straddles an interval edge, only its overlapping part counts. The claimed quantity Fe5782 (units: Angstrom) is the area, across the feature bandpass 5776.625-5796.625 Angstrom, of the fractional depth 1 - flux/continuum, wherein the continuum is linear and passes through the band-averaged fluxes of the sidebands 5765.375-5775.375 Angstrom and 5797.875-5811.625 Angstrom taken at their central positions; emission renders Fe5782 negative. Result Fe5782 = 1.5 Angstrom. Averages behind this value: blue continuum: 0.649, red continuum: 0.652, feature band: 0.602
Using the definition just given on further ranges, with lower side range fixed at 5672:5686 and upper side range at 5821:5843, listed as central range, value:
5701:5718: 0.8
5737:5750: -0.3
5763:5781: -0.1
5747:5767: 0.0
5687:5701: 0.1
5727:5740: -0.5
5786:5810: 0.6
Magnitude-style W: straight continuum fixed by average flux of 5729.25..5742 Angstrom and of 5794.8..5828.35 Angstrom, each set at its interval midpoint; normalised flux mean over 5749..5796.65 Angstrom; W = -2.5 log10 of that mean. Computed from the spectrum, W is 0.04 mag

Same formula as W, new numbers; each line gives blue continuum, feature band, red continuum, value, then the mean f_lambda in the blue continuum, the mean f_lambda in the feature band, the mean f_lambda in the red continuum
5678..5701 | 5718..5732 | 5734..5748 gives -0.026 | 0.616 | 0.65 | 0.644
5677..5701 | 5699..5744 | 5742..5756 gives 0.004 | 0.616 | 0.625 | 0.637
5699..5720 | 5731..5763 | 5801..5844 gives -0.038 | 0.598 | 0.638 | 0.65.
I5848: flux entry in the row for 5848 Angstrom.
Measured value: 0.661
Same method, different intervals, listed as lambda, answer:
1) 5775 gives 0.633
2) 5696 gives 0.617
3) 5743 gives 0.644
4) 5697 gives 0.615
